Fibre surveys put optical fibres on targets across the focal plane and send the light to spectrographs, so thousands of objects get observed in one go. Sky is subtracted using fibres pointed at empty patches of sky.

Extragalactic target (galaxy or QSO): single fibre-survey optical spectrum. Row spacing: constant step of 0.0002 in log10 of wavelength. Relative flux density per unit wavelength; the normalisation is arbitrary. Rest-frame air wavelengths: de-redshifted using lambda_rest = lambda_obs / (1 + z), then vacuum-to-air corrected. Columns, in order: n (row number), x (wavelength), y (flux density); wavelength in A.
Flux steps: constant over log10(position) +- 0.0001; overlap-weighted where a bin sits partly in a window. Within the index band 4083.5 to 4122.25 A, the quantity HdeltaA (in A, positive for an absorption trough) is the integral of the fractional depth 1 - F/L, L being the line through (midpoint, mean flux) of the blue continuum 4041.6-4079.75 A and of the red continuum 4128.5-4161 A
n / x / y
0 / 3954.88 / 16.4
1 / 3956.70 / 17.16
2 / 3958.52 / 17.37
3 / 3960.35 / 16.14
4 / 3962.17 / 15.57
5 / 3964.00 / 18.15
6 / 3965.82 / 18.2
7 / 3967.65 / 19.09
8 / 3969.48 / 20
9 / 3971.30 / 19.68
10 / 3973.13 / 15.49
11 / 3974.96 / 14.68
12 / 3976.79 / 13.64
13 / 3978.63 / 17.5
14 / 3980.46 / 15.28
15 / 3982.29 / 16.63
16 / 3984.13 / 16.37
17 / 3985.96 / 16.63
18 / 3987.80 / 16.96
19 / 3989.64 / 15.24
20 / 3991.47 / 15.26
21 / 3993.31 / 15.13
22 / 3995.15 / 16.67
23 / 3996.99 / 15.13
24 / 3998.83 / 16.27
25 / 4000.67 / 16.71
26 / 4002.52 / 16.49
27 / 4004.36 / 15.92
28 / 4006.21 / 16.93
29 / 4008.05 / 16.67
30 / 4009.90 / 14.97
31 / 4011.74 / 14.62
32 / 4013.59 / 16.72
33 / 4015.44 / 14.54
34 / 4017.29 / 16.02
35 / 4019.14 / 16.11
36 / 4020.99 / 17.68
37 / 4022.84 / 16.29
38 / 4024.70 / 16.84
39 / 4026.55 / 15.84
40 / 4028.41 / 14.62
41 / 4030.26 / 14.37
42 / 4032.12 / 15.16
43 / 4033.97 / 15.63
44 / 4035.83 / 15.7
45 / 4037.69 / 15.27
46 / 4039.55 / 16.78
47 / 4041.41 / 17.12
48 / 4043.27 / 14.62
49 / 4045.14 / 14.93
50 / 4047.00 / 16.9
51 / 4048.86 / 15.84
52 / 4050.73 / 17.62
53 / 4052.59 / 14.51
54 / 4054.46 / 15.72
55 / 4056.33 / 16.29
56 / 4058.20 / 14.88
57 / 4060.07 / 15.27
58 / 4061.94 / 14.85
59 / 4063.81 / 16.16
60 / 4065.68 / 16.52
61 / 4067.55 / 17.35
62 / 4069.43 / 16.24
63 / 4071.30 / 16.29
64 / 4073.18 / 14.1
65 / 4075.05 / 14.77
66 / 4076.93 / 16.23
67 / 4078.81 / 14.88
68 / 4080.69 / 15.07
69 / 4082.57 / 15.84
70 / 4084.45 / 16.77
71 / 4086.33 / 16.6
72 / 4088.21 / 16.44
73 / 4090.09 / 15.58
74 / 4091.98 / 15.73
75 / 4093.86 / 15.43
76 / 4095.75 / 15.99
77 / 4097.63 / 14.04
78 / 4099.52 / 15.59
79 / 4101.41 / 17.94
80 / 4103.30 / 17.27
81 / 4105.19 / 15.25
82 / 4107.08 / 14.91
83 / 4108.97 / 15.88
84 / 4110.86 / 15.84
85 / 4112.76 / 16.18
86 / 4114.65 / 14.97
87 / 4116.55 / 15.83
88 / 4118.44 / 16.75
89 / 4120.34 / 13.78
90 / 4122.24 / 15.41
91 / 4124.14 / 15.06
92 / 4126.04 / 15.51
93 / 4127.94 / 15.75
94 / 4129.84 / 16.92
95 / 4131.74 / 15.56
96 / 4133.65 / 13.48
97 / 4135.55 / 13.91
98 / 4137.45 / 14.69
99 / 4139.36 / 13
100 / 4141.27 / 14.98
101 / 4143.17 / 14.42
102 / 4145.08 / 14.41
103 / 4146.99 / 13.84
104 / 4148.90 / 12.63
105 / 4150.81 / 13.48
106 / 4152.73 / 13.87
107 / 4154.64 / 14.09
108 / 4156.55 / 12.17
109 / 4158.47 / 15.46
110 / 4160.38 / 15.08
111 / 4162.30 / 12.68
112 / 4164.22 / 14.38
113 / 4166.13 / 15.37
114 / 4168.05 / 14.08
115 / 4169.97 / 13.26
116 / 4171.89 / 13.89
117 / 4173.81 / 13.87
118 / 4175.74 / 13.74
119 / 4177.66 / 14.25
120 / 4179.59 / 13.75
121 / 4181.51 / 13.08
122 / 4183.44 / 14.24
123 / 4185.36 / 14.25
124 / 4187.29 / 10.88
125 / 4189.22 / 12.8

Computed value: -2.2 A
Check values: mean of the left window 15.7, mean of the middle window 15.8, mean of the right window 14.2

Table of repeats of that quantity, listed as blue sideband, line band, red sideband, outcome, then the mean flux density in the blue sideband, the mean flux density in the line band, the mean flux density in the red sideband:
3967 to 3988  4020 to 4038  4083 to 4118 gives 0.7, 16.8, 15.8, 15.9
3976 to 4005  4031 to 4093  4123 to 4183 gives -2.4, 16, 15.8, 14.2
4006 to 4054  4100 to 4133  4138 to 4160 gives -3.1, 15.8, 15.8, 13.9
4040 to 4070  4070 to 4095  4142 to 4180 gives -0.4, 15.9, 15.7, 13.9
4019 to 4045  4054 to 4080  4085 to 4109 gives 0.3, 15.8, 15.7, 15.9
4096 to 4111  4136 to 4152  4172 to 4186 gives 0.9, 15.9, 13.9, 13.9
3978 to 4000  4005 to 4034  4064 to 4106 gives 0.4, 16.1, 15.8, 15.9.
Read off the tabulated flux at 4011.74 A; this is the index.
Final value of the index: 14.62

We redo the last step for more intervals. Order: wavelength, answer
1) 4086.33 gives 16.6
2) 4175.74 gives 13.74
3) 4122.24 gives 15.41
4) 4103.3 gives 17.27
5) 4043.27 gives 14.62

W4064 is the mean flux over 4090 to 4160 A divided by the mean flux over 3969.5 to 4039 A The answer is 0.94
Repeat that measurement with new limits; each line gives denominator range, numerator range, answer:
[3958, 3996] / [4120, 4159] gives 0.87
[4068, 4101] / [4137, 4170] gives 0.89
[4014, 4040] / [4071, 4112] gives 1.00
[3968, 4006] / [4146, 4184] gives 0.85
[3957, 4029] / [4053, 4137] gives 0.96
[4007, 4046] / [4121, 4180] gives 0.91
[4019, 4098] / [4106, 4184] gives 0.92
